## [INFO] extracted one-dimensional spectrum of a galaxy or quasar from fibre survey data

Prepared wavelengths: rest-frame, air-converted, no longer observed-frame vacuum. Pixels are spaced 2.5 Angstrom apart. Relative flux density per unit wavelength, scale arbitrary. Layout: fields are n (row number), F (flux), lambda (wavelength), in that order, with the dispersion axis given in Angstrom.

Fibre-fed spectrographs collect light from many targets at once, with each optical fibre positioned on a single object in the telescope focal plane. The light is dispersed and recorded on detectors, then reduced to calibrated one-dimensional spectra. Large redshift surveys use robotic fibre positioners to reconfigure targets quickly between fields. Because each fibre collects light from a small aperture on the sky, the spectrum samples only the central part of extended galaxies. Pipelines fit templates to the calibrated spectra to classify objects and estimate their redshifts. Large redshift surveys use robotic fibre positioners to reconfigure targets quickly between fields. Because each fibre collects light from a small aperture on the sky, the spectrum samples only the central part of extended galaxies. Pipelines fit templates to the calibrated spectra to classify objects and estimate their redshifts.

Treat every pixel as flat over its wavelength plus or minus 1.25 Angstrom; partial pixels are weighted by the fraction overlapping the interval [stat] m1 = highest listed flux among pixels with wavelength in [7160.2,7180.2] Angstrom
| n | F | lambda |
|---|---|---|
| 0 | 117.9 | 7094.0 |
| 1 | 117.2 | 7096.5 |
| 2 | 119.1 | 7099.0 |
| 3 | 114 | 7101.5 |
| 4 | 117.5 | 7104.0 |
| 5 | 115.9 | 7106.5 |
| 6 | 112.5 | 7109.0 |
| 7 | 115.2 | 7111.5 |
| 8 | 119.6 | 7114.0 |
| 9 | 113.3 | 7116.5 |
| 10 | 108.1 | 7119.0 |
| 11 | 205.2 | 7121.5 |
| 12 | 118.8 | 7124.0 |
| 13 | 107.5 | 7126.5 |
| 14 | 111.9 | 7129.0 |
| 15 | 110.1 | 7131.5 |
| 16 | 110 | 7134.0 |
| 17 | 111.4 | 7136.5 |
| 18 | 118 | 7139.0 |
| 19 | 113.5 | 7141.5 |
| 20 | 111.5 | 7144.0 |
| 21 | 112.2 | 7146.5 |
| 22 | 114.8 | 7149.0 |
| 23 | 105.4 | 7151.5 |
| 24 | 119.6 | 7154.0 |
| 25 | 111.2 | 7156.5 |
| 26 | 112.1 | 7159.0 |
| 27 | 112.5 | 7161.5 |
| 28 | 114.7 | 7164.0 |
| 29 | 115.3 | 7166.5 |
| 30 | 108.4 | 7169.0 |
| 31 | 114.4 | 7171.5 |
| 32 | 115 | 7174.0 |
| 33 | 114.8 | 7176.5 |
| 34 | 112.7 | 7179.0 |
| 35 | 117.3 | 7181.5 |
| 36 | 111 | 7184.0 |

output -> 115.3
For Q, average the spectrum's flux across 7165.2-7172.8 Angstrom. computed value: 113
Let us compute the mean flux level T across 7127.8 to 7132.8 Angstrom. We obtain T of 111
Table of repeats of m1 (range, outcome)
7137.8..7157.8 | 119.6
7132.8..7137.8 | 111.4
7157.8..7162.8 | 112.5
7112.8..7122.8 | 205.2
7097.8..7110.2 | 119.1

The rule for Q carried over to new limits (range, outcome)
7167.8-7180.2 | 113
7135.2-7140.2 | 115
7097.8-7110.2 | 116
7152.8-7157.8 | 115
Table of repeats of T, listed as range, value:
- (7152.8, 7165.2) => 114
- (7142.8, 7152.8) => 111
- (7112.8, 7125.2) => 133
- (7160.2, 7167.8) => 114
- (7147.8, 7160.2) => 113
